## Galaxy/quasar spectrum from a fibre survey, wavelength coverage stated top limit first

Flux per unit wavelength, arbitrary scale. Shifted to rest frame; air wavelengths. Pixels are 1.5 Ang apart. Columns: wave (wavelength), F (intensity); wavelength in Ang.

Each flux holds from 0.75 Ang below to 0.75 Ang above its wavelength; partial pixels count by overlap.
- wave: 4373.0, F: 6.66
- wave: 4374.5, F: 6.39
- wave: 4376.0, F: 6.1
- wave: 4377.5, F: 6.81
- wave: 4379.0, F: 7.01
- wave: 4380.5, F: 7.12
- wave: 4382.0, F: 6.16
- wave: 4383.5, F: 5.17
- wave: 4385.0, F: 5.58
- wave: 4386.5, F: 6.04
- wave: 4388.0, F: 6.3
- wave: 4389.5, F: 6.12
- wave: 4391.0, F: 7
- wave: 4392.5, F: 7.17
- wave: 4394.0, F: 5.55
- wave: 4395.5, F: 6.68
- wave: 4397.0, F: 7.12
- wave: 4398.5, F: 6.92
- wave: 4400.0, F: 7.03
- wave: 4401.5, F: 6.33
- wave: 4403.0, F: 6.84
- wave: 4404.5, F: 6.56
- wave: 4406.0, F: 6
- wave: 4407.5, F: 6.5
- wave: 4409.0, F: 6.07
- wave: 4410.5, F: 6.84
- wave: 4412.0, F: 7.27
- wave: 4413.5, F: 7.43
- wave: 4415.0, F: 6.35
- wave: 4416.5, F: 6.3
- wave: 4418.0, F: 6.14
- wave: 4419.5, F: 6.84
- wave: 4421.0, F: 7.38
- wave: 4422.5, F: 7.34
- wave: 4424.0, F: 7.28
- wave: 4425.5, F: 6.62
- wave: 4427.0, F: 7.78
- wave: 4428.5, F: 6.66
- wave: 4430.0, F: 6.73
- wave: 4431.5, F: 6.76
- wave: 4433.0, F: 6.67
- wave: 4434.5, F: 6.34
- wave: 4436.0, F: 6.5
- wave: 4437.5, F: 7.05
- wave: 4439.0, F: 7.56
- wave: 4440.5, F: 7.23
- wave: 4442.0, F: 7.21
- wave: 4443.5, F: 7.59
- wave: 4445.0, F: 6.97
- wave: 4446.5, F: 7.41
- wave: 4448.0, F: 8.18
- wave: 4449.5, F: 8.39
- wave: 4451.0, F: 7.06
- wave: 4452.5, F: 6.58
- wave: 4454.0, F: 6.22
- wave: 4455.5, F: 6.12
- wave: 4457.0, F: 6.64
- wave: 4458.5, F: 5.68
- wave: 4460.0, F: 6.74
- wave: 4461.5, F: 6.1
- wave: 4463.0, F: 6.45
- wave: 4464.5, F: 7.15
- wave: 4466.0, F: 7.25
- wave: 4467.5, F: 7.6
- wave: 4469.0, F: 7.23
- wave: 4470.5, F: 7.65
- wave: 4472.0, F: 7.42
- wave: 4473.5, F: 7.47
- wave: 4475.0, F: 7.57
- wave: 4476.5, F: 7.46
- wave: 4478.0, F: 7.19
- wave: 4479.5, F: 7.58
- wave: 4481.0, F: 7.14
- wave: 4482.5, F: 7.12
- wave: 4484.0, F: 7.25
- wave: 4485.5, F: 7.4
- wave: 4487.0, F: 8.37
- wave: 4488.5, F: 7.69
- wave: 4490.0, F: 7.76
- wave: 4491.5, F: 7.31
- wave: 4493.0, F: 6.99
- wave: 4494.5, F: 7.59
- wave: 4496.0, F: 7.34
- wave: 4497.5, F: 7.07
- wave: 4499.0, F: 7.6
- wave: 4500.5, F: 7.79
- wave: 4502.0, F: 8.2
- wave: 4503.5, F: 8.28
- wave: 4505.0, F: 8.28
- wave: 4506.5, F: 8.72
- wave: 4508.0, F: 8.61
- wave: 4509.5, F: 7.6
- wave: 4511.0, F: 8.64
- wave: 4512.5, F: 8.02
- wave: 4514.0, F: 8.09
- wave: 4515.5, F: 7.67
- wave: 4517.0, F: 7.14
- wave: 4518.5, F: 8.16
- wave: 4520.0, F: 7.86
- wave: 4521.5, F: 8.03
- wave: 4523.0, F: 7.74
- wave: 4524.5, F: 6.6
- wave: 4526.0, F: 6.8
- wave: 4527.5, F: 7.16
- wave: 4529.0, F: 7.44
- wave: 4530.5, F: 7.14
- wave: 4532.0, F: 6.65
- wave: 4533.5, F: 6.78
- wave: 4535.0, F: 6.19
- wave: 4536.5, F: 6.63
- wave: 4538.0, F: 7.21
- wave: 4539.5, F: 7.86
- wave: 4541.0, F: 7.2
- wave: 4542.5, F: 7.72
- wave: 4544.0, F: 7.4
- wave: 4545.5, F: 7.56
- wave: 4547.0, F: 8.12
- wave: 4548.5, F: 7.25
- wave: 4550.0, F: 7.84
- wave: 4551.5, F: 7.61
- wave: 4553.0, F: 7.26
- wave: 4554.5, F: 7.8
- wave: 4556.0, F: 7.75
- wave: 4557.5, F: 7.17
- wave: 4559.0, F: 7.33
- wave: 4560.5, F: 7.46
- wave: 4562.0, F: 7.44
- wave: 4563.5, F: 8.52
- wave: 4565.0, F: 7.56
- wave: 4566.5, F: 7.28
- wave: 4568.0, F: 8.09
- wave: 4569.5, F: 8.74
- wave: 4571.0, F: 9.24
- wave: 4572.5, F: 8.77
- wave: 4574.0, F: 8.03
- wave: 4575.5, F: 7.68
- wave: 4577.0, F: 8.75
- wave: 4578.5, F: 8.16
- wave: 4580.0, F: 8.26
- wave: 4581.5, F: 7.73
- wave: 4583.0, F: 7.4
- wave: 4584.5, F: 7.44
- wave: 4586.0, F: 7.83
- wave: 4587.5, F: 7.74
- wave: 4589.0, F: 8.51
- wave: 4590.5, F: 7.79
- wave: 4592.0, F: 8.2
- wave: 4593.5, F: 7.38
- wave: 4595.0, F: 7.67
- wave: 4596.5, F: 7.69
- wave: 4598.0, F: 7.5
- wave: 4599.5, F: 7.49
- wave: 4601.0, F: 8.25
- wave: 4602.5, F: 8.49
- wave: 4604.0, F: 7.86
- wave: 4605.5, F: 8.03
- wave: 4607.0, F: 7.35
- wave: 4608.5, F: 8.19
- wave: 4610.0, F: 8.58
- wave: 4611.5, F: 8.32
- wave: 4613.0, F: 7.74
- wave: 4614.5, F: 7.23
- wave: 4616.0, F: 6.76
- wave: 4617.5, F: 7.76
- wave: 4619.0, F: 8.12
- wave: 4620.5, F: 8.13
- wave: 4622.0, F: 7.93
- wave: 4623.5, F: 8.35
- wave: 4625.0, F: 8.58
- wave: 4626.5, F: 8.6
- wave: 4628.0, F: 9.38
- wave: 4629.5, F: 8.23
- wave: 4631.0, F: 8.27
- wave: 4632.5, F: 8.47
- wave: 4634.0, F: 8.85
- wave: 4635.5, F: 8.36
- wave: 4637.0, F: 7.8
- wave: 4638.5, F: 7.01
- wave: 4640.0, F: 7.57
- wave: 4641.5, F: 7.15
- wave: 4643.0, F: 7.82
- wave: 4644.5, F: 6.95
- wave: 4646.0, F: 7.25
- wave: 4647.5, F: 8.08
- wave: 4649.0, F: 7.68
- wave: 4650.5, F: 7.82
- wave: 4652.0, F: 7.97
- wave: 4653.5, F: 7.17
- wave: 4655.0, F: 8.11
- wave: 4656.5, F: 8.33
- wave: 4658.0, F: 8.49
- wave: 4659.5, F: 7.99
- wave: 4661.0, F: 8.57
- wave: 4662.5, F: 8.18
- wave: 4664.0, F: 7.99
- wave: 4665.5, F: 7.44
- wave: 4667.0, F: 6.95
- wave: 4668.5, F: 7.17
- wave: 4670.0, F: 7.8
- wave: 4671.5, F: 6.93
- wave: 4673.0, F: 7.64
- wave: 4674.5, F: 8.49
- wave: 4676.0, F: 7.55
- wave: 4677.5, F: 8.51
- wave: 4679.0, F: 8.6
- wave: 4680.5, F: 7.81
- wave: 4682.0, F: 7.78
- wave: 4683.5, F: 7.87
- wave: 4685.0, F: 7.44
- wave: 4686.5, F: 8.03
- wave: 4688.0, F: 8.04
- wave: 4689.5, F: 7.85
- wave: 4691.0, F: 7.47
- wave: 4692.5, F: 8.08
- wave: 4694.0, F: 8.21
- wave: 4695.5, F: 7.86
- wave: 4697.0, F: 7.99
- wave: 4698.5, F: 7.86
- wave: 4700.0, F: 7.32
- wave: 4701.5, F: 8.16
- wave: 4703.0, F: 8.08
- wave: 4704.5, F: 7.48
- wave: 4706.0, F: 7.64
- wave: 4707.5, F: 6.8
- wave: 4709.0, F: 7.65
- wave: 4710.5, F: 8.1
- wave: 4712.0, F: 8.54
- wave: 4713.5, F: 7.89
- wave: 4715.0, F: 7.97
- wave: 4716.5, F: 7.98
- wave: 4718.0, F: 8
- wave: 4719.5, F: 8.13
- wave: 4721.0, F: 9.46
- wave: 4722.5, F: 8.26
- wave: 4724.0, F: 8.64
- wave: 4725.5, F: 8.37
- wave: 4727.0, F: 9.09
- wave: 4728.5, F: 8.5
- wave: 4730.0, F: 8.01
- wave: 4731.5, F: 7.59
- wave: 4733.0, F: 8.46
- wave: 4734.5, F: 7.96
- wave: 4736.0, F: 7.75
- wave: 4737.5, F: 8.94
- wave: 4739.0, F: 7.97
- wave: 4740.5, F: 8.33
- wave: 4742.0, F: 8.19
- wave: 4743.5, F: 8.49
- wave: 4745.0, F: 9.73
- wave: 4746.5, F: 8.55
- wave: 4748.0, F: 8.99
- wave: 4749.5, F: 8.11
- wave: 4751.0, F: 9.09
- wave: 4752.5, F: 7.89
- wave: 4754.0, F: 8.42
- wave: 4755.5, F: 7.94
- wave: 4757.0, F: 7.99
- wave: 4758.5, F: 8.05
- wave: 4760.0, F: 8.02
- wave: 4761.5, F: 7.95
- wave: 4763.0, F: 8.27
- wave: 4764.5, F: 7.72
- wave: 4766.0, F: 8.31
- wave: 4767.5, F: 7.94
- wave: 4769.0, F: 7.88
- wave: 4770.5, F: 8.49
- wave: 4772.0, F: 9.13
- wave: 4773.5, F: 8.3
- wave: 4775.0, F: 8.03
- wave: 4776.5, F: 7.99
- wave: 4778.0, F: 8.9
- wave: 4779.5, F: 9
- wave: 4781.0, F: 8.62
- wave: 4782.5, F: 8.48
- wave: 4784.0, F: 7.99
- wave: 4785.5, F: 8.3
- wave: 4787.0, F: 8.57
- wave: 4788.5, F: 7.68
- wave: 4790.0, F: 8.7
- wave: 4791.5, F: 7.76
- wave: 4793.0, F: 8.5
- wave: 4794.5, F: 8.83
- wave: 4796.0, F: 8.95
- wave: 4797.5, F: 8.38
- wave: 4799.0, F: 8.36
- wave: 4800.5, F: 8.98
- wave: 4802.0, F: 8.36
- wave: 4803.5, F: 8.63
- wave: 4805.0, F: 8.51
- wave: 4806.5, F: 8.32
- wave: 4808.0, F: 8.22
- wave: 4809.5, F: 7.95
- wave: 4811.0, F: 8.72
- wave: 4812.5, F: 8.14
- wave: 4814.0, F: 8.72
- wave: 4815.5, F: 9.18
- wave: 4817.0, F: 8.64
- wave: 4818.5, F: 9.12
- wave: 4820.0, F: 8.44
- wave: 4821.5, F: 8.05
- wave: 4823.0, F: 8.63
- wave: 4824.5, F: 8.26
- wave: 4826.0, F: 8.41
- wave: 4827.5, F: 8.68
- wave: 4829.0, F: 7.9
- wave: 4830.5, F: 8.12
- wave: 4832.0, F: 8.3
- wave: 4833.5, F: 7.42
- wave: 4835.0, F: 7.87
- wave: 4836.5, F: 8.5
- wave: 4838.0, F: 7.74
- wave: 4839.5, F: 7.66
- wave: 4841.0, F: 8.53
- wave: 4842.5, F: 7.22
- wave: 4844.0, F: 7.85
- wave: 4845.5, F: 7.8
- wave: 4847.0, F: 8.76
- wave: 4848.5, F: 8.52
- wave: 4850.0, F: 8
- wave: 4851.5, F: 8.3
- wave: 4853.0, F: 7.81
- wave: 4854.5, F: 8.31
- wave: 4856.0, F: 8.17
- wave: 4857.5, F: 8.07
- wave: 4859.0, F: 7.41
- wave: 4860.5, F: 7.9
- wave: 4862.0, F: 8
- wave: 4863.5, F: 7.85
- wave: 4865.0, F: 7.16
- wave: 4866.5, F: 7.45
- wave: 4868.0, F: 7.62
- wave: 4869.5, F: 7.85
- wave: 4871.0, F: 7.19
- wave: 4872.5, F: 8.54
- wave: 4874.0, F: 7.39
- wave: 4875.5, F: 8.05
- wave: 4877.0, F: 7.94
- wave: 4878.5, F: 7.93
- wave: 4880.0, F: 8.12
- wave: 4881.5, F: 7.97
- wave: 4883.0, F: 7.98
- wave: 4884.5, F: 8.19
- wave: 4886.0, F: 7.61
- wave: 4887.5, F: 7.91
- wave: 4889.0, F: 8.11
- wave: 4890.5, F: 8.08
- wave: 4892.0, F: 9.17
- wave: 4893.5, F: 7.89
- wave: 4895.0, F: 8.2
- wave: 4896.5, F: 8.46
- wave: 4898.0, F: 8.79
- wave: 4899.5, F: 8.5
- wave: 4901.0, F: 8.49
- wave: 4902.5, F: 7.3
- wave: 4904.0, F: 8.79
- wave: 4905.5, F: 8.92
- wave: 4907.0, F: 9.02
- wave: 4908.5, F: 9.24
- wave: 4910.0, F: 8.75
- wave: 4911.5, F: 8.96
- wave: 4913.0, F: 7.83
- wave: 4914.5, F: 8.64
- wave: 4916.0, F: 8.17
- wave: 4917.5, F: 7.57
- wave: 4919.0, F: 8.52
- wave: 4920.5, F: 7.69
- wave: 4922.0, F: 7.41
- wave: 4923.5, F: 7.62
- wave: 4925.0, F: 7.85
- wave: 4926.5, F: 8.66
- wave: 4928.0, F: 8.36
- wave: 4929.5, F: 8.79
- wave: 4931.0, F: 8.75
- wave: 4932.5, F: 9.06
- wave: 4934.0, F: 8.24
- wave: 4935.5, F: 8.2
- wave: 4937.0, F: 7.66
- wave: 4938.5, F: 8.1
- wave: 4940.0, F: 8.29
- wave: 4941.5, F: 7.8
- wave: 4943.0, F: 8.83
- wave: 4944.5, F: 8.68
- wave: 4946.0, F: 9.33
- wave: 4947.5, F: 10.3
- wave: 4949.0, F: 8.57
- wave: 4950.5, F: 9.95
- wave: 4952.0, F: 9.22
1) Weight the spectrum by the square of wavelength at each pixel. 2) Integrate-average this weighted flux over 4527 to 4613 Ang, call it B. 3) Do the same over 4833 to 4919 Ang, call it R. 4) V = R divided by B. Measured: 1.2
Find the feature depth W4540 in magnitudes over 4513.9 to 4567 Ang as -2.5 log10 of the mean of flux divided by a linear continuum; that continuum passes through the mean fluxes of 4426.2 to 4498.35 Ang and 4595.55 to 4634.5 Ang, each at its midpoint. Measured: 0.03 mag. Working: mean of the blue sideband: 7.15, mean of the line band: 7.42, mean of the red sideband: 8.08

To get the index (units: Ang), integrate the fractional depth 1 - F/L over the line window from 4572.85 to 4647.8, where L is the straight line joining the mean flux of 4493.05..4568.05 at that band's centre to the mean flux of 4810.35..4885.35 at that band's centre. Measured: -2.3 Ang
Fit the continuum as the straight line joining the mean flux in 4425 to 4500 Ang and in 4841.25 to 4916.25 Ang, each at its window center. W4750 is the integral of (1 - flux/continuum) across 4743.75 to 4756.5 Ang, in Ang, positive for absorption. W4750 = -1.2 Ang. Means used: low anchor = 7.15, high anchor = 8.13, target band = 8.57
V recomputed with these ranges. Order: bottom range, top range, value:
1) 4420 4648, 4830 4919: 1.23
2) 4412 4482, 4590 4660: 1.22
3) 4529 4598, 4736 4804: 1.19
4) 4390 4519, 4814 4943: 1.36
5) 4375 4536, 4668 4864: 1.32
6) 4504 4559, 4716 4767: 1.21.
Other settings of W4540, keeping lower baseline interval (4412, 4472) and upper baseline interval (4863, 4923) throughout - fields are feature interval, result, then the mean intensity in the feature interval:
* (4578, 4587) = -0.067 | 7.79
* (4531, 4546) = 0.015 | 7.11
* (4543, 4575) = -0.079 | 7.82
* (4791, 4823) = -0.081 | 8.52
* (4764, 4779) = -0.064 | 8.29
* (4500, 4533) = -0.087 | 7.75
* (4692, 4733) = -0.056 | 8.07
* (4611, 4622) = -0.044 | 7.72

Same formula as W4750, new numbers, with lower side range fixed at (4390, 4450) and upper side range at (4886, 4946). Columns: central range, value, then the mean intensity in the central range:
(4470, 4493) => -1.27 Ang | 7.47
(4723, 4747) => -1.81 Ang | 8.41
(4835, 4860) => 0.34 Ang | 8.03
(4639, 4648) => 0.14 Ang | 7.44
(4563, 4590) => -2.68 Ang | 8.09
